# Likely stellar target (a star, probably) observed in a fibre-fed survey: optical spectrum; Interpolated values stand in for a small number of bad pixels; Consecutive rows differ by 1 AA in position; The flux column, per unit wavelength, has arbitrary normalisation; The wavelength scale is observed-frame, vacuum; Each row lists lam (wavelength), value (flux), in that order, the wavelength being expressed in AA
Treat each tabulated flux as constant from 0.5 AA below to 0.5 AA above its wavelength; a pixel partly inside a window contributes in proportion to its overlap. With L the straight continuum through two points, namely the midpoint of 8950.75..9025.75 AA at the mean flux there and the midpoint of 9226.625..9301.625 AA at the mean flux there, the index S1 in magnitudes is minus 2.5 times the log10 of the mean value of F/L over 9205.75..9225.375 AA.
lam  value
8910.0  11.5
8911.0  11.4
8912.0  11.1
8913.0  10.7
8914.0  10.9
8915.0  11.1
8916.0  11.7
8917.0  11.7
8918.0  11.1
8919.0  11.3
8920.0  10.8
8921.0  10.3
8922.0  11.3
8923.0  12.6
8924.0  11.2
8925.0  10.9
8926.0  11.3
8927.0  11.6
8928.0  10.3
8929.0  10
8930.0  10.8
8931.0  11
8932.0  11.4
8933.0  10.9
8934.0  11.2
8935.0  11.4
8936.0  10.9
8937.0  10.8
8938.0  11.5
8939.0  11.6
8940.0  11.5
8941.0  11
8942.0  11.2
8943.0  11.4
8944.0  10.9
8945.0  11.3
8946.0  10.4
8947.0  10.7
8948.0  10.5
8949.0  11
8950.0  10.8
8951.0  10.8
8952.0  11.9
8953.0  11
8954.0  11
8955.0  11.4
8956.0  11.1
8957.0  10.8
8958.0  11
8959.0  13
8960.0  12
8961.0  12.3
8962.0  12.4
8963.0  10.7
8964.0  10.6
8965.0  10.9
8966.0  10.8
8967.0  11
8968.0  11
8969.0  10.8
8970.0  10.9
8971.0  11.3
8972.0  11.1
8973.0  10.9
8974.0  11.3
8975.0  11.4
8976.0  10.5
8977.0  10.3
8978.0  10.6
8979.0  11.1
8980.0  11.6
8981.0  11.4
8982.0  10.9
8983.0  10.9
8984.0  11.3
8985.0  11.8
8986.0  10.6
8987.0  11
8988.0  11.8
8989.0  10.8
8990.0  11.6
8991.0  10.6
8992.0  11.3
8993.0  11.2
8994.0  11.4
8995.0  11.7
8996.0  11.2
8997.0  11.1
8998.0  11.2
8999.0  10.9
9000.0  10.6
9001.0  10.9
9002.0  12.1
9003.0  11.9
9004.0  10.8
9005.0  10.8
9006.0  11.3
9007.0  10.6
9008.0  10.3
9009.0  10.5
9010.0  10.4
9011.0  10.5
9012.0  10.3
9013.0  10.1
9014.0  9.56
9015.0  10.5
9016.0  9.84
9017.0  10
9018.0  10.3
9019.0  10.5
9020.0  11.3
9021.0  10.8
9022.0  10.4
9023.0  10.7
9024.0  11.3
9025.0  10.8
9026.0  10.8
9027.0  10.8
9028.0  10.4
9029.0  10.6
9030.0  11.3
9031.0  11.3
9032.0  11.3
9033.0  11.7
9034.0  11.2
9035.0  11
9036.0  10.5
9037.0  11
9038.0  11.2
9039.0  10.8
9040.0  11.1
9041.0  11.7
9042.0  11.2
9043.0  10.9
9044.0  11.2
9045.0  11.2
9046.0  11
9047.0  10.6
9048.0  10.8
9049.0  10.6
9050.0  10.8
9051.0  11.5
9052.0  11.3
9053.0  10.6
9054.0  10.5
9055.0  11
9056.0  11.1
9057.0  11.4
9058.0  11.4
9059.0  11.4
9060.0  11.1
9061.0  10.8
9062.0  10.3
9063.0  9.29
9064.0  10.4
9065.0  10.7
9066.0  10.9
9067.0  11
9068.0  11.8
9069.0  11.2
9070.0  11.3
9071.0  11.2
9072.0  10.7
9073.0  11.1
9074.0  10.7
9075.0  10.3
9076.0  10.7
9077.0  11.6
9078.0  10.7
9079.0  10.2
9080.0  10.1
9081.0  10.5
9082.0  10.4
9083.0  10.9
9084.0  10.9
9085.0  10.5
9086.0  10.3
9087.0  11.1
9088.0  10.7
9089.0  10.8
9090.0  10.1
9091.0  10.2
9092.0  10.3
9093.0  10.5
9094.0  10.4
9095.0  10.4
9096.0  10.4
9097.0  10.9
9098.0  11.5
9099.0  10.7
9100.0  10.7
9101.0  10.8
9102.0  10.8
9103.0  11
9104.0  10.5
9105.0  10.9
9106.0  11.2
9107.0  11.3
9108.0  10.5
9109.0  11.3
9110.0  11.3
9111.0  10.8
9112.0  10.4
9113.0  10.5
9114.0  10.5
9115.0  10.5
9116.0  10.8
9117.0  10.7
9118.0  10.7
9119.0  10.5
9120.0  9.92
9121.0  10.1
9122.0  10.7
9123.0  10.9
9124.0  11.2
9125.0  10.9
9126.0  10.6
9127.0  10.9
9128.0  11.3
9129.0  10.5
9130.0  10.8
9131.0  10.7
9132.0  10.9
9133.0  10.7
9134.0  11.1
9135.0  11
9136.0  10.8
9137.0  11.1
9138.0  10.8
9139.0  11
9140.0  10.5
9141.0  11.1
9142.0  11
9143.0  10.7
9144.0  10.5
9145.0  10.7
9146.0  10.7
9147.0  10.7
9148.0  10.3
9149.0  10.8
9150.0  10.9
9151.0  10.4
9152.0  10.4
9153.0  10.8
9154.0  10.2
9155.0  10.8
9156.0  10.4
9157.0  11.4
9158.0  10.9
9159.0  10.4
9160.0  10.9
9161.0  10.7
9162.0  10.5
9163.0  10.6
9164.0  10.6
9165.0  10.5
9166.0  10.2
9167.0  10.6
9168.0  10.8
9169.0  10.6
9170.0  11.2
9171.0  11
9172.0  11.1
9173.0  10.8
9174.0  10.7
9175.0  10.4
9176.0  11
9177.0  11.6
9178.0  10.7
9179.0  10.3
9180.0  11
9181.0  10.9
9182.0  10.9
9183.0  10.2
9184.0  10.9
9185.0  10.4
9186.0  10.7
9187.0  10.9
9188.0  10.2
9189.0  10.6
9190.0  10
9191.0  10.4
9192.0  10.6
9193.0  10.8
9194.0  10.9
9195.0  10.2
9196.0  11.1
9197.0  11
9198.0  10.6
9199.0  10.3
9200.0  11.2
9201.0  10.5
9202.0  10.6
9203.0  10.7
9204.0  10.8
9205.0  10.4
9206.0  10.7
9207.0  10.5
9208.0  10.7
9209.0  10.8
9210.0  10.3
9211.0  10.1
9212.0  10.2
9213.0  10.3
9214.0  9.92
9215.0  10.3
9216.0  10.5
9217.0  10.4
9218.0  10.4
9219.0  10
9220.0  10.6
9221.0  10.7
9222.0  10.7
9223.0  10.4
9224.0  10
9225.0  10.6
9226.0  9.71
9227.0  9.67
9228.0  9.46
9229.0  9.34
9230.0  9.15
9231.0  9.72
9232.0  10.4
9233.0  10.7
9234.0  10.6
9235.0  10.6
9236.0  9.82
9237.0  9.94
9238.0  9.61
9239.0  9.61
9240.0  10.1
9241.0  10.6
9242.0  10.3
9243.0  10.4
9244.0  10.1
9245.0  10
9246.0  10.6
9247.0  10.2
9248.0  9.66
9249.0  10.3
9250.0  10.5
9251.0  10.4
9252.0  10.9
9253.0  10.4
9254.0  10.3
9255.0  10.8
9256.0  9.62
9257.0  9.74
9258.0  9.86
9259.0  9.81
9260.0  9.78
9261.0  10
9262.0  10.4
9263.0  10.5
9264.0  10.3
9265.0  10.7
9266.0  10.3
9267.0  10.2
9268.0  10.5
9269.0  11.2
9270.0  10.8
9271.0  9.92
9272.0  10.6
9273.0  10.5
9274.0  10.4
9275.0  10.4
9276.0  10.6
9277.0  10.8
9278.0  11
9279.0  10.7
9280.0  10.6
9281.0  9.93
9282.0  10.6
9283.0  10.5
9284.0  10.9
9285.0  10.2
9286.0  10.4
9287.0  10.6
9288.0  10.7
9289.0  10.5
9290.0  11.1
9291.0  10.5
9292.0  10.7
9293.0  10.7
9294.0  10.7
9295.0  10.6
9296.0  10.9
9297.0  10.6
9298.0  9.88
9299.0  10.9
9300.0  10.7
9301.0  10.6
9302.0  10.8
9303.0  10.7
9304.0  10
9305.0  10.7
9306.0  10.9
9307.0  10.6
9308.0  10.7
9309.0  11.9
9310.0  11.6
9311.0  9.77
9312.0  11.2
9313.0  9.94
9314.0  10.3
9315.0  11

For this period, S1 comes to 0.01 mag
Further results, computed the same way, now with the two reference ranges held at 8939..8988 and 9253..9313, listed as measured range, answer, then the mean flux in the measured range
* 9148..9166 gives 0.013 mag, 10.6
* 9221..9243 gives 0.058 mag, 10.1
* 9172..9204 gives 0.002 mag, 10.7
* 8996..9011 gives 0.011 mag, 10.9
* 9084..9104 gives 0.025 mag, 10.6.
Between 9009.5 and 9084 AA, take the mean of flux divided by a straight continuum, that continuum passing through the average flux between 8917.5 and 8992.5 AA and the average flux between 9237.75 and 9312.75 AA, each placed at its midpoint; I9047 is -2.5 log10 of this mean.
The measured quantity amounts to 0.01 mag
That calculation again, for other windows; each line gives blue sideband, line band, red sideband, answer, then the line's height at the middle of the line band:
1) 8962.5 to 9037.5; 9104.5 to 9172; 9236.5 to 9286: -0.01 mag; 10.6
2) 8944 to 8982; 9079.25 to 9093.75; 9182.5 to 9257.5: 0.02 mag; 10.7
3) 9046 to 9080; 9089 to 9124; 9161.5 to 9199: 0.01 mag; 10.8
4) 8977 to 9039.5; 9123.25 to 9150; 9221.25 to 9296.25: -0.02 mag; 10.6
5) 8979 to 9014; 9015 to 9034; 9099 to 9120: 0.02 mag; 11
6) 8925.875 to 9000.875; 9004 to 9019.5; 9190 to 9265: 0.06 mag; 11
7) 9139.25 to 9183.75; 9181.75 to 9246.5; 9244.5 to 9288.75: 0.02 mag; 10.6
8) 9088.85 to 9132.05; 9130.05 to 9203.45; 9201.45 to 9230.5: -0.02 mag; 10.5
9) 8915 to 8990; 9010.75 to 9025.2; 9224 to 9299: 0.05 mag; 11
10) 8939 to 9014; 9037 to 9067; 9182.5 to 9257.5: -0.01 mag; 10.8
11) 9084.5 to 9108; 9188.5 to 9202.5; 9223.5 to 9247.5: -0.04 mag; 10.2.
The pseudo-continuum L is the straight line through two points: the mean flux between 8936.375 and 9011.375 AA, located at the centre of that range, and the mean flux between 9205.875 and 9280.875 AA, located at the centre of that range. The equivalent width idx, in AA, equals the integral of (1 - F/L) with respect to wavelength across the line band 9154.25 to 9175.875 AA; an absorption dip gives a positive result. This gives -0.40 AA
